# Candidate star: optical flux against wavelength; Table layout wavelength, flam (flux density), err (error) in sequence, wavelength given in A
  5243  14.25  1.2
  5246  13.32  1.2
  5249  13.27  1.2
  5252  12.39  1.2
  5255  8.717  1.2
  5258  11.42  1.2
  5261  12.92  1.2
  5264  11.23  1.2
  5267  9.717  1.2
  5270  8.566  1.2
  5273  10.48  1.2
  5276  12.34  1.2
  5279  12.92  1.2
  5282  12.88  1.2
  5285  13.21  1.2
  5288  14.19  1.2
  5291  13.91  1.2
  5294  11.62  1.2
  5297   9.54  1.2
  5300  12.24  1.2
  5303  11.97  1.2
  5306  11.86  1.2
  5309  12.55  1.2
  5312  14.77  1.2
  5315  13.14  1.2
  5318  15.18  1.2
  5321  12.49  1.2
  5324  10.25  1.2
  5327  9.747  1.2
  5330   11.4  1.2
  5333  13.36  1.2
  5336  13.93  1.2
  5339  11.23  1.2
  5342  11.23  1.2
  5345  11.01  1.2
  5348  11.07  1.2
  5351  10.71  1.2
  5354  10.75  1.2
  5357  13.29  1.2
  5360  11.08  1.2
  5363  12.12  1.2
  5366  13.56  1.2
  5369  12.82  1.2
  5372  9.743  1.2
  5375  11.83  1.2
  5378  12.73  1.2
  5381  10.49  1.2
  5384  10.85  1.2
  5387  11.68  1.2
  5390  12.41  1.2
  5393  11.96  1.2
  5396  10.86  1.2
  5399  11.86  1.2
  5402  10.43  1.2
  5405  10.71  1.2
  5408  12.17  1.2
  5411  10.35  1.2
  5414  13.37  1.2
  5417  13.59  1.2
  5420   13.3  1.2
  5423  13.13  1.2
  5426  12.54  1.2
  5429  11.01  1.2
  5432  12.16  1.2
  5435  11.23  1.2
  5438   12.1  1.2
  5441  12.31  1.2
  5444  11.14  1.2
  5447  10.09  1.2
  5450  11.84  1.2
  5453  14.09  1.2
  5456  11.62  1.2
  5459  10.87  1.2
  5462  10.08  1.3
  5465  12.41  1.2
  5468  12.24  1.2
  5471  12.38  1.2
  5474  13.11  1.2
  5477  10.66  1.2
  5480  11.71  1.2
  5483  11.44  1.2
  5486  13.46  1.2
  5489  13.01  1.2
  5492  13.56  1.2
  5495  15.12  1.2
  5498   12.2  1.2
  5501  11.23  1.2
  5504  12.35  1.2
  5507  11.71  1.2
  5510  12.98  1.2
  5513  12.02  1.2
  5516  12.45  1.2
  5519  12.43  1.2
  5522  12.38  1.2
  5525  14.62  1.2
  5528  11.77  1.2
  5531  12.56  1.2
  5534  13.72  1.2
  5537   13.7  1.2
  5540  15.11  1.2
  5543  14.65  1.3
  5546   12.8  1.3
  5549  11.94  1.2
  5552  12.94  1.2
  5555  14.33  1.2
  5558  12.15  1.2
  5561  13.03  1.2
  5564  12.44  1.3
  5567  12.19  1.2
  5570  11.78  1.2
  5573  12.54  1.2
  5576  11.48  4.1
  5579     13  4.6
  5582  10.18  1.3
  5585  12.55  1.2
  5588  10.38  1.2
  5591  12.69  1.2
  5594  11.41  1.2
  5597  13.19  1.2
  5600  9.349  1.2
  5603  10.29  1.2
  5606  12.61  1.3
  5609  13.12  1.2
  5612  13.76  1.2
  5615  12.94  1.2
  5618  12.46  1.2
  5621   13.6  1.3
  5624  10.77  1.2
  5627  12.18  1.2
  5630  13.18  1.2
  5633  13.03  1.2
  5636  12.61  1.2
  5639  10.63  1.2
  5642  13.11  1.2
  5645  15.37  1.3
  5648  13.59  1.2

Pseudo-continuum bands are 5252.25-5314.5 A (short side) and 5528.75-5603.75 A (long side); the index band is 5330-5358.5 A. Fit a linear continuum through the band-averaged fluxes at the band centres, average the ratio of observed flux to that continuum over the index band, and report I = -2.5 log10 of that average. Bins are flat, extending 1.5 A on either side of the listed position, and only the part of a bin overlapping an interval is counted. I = 0.017 mag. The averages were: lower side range 11.9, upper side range 12.4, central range 11.8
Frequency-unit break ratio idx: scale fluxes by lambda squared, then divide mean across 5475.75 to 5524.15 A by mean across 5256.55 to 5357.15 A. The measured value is 1.1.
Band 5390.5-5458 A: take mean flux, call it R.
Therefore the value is 11.9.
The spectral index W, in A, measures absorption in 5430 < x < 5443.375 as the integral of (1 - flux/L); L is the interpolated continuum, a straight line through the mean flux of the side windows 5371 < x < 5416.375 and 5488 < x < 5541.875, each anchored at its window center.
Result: 0.2 A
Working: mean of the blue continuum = 11.5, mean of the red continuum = 13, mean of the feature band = 11.9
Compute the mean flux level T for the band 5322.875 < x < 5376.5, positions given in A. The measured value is 11.6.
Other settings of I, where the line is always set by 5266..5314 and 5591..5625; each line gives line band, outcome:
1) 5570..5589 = 0.04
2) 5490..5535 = -0.05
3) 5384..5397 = 0.04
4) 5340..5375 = 0.05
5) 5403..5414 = 0.07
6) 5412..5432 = -0.05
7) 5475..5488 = 0.02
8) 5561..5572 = -0.01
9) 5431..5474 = 0.03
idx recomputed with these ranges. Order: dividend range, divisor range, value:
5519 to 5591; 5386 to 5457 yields 1.12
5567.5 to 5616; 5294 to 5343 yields 1.09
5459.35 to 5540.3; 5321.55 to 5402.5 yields 1.14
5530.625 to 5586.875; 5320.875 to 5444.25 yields 1.16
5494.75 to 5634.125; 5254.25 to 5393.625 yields 1.15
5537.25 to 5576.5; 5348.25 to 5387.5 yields 1.19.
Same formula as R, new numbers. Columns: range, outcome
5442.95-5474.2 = 11.8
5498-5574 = 12.8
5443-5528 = 12.3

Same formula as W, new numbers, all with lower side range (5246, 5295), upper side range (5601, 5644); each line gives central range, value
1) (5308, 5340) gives -1.55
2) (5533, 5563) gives -2.63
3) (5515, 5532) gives -0.58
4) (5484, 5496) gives -1.36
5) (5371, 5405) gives 2.09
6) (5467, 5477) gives -0.07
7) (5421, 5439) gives 0.13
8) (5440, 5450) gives 0.78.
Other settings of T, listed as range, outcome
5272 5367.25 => 12.2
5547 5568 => 12.7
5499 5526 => 12.4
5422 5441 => 12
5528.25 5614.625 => 12.5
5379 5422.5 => 11.8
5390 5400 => 11.7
